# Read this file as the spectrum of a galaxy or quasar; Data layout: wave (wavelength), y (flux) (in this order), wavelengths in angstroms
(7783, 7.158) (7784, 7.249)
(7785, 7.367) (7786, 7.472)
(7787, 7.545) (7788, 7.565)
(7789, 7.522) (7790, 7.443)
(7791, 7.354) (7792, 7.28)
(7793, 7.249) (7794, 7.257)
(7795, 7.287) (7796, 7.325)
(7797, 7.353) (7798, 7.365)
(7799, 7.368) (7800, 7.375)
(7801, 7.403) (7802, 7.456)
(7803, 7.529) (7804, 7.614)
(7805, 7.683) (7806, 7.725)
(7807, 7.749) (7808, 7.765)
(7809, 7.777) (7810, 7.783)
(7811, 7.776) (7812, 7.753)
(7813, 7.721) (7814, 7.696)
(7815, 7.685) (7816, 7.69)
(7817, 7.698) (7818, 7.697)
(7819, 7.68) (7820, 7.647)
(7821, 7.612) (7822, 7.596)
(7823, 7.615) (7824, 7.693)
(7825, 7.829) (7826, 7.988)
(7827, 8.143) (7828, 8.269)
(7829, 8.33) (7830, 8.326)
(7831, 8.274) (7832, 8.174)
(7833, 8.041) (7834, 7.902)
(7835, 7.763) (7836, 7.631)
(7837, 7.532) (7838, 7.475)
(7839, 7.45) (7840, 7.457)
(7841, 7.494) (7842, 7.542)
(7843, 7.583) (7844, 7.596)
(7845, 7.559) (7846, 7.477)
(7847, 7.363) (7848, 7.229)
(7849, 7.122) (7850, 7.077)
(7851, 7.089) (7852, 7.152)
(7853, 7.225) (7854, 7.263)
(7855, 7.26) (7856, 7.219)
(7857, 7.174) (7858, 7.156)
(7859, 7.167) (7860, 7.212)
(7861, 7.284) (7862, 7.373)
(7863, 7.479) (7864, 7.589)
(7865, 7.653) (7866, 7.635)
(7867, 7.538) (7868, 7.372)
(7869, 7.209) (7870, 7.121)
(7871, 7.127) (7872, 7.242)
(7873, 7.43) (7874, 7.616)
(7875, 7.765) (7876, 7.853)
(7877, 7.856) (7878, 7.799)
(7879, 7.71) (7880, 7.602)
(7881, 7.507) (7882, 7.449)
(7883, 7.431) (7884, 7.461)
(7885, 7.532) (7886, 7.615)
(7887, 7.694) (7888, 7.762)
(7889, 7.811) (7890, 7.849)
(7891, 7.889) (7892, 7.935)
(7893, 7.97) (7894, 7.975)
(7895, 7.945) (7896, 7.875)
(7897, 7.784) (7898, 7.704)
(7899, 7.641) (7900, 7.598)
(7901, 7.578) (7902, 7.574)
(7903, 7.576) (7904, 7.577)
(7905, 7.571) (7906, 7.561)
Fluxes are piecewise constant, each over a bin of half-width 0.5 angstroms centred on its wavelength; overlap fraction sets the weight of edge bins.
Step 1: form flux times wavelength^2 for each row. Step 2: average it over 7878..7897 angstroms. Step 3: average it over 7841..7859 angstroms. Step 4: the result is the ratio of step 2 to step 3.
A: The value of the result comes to 1.07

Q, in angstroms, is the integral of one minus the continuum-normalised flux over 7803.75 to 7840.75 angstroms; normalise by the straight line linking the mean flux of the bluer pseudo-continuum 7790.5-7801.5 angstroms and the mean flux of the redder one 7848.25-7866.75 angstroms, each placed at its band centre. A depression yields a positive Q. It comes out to -2.4 angstroms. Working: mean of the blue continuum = 7.33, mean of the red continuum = 7.29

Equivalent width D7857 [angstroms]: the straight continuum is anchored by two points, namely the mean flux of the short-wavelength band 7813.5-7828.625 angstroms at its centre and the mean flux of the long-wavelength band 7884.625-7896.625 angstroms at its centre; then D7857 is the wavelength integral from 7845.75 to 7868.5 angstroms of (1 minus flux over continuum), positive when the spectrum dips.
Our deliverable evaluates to 1.4 angstroms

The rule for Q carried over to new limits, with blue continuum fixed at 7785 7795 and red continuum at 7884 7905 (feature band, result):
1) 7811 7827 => -0.49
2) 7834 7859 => 0.67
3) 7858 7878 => 0.52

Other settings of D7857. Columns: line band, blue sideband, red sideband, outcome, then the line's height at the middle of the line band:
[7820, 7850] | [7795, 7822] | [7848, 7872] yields -1.11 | 7.44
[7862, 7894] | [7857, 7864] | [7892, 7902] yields -0.30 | 7.53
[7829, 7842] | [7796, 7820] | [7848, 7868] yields -0.63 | 7.44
